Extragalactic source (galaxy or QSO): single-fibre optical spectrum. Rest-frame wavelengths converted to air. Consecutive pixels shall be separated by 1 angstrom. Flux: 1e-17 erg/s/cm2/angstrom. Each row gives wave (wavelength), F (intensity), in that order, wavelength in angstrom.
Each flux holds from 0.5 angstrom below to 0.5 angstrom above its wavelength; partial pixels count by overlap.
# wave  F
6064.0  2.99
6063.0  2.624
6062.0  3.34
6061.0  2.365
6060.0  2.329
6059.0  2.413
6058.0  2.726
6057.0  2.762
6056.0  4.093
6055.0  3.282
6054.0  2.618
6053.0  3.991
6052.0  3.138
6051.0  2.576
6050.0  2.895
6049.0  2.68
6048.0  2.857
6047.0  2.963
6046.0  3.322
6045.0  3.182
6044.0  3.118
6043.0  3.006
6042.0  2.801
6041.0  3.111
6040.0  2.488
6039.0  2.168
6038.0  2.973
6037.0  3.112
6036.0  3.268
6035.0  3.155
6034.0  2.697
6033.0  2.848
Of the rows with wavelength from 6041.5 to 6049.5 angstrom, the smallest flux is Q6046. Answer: 2.68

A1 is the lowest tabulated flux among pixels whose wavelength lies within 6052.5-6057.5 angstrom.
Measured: 2.618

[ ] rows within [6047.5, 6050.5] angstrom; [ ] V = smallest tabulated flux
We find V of 2.68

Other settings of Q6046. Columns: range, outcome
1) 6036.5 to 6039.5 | 2.168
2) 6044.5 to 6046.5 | 3.182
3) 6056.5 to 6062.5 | 2.329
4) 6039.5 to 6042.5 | 2.488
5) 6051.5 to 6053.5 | 3.138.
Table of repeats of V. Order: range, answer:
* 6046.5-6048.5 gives 2.857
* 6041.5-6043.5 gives 2.801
